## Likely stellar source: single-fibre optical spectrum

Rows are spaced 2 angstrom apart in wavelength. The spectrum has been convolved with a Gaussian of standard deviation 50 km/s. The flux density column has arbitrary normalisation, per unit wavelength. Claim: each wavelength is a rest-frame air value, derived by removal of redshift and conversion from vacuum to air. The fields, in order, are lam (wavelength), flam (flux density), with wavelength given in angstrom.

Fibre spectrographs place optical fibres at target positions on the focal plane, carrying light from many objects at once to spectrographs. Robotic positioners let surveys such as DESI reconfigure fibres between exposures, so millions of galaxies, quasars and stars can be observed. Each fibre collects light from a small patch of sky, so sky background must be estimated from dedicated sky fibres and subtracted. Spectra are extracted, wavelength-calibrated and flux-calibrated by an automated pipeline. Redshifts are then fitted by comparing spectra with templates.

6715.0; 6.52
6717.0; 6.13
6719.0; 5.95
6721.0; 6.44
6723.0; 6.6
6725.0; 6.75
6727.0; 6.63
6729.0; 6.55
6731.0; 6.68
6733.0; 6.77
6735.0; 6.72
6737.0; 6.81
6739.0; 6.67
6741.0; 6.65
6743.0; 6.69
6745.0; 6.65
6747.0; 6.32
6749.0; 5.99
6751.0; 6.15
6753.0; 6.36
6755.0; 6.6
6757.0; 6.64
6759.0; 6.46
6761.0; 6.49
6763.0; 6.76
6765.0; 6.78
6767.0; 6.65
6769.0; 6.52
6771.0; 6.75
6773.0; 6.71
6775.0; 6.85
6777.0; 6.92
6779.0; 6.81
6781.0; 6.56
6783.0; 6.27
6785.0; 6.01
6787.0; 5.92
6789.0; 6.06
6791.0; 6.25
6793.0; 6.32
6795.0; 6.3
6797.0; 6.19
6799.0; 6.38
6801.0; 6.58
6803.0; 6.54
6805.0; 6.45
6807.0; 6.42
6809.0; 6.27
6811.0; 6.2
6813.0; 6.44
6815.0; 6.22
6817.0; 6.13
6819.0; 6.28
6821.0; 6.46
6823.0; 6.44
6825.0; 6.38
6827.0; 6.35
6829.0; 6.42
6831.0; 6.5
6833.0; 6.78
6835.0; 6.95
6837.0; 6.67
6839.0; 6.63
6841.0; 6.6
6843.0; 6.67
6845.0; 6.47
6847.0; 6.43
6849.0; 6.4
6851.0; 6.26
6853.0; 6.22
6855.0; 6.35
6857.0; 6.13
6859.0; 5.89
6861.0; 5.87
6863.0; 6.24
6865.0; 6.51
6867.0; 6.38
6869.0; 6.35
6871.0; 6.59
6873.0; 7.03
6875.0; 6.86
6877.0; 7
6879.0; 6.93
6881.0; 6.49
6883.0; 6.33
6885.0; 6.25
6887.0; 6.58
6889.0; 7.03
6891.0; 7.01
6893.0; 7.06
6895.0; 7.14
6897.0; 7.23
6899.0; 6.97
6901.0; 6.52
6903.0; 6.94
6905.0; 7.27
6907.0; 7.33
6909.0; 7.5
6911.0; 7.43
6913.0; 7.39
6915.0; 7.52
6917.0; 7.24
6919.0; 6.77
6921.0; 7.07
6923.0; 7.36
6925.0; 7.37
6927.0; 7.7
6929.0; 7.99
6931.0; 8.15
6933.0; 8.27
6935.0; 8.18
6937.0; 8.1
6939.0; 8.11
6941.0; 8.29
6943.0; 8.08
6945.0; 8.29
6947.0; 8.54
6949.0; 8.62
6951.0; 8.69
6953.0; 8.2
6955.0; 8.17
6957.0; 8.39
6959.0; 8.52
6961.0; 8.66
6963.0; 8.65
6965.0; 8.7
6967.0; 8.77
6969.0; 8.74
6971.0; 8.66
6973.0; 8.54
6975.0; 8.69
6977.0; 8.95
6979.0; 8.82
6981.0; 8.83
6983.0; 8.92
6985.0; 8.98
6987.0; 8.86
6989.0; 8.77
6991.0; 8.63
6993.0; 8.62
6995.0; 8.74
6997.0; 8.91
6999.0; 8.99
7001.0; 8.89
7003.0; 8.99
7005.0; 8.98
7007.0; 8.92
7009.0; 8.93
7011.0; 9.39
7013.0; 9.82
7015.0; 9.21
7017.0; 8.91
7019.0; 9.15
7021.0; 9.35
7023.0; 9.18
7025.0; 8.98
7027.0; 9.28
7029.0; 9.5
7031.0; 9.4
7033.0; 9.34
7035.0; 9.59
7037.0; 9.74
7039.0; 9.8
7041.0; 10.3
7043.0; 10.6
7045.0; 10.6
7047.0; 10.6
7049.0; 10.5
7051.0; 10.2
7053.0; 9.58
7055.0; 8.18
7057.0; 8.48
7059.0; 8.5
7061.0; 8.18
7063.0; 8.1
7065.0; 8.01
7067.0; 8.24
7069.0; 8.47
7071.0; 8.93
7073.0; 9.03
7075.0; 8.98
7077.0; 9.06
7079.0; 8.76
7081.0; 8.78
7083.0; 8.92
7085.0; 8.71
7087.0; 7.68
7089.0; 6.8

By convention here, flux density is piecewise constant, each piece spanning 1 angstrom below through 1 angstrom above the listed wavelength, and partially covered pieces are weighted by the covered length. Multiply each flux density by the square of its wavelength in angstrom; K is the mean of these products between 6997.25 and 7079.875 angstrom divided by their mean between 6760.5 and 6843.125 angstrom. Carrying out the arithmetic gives 1.5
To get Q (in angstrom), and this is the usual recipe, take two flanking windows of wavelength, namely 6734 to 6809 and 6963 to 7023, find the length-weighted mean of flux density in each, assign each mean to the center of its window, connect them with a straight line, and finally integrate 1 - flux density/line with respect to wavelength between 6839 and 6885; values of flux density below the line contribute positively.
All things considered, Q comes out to 6.3 angstrom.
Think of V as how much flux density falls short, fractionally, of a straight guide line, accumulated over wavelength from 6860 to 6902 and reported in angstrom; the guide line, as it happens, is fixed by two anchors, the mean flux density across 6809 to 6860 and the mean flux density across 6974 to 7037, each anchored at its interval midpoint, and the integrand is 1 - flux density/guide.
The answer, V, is 2.6 angstrom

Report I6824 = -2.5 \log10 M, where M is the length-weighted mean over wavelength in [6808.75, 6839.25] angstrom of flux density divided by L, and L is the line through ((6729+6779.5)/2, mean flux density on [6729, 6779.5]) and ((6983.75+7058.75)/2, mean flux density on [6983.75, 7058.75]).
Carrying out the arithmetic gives 0.14 mag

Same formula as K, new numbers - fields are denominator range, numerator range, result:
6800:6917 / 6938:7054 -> 1.42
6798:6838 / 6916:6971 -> 1.31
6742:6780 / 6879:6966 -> 1.21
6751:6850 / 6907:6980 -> 1.31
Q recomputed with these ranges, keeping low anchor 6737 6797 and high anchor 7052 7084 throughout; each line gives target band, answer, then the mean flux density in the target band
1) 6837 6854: 1.39 angstrom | 6.47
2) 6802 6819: 1.17 angstrom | 6.33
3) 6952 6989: -3.40 angstrom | 8.67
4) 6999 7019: -2.18 angstrom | 9.11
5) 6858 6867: 1.27 angstrom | 6.16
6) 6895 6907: 0.67 angstrom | 7.03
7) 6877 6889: 1.17 angstrom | 6.6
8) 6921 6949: -1.20 angstrom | 8.02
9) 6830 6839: 0.33 angstrom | 6.71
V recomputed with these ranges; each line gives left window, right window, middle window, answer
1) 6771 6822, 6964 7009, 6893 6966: 2.6 angstrom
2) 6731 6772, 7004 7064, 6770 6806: 2.6 angstrom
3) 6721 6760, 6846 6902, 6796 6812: 0.5 angstrom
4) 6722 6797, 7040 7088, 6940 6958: -0.6 angstrom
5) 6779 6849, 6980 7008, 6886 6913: 1.7 angstrom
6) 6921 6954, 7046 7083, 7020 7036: -1.2 angstrom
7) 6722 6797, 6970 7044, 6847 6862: 2.7 angstrom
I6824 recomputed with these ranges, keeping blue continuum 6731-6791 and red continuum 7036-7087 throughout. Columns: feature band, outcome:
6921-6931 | 0.05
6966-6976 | -0.04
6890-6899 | 0.09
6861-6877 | 0.14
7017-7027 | -0.04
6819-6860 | 0.12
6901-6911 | 0.09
